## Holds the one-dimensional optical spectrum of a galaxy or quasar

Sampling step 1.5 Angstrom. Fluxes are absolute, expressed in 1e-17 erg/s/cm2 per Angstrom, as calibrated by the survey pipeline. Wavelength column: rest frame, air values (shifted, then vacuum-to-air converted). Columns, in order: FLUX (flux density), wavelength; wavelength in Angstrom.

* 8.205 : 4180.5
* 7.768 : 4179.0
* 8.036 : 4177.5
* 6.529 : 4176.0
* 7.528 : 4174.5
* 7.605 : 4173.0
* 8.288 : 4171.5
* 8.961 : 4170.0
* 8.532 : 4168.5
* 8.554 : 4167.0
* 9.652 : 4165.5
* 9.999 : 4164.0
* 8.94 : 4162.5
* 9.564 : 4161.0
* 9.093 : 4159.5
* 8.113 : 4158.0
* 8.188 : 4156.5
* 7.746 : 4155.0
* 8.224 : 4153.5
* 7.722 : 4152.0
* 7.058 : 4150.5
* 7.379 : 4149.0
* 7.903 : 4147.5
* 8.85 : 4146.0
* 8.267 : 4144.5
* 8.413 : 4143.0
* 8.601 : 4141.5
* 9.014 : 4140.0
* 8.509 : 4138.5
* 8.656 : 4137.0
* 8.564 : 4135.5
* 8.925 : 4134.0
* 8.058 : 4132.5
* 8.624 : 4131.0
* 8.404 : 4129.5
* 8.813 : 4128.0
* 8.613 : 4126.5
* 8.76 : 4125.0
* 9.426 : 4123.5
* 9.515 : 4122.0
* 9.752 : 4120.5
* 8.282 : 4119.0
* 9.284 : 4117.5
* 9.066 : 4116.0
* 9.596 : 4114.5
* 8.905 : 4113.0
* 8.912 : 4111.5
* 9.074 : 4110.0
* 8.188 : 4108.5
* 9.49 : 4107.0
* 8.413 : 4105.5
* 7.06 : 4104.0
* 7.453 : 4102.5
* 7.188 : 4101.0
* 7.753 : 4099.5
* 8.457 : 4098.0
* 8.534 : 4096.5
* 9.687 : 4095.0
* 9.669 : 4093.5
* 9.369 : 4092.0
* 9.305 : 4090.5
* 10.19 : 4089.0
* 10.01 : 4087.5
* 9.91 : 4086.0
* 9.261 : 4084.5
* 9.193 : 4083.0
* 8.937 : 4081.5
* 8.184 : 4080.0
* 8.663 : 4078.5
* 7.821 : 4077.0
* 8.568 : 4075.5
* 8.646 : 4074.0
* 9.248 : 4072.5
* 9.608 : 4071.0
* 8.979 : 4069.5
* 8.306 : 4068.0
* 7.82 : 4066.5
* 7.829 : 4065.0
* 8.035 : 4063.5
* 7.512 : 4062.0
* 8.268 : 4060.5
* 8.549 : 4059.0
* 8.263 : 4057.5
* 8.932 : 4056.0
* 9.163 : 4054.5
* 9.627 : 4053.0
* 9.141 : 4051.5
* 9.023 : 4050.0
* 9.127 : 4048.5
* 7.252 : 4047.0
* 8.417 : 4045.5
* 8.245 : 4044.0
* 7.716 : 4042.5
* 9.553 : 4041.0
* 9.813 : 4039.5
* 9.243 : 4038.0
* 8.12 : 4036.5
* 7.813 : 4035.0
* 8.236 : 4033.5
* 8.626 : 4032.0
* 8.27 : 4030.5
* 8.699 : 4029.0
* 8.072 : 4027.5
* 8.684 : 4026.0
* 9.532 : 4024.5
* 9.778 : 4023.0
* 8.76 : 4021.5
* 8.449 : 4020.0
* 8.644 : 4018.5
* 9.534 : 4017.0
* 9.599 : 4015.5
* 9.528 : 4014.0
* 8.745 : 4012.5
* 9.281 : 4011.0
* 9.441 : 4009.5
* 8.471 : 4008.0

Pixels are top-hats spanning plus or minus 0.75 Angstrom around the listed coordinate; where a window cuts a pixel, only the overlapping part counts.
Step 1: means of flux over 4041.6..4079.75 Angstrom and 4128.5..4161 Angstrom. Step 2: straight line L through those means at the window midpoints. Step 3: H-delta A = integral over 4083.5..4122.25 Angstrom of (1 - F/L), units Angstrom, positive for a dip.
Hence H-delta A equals -2.3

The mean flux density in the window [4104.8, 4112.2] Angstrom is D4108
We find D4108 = 8.82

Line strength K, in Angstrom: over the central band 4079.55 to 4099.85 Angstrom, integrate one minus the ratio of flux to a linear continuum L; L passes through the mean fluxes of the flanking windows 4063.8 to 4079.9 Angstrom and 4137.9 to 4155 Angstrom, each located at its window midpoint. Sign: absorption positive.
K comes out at -1.9 Angstrom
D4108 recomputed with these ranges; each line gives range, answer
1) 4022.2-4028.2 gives 9.02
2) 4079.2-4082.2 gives 8.56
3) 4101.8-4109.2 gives 8.12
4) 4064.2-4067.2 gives 7.83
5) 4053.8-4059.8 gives 8.72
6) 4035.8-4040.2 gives 9.06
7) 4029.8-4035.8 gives 8.23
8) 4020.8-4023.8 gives 9.28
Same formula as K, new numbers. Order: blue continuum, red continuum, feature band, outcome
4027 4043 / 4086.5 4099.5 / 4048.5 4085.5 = 1.3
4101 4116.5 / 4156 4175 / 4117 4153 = 0.3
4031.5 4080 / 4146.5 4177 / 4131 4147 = -0.5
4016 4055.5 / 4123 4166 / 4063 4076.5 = 0.2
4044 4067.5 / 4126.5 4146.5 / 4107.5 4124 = -1.0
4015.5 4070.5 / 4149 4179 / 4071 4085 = -0.4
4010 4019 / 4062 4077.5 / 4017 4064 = 1.2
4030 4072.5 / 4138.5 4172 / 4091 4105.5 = 0.3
